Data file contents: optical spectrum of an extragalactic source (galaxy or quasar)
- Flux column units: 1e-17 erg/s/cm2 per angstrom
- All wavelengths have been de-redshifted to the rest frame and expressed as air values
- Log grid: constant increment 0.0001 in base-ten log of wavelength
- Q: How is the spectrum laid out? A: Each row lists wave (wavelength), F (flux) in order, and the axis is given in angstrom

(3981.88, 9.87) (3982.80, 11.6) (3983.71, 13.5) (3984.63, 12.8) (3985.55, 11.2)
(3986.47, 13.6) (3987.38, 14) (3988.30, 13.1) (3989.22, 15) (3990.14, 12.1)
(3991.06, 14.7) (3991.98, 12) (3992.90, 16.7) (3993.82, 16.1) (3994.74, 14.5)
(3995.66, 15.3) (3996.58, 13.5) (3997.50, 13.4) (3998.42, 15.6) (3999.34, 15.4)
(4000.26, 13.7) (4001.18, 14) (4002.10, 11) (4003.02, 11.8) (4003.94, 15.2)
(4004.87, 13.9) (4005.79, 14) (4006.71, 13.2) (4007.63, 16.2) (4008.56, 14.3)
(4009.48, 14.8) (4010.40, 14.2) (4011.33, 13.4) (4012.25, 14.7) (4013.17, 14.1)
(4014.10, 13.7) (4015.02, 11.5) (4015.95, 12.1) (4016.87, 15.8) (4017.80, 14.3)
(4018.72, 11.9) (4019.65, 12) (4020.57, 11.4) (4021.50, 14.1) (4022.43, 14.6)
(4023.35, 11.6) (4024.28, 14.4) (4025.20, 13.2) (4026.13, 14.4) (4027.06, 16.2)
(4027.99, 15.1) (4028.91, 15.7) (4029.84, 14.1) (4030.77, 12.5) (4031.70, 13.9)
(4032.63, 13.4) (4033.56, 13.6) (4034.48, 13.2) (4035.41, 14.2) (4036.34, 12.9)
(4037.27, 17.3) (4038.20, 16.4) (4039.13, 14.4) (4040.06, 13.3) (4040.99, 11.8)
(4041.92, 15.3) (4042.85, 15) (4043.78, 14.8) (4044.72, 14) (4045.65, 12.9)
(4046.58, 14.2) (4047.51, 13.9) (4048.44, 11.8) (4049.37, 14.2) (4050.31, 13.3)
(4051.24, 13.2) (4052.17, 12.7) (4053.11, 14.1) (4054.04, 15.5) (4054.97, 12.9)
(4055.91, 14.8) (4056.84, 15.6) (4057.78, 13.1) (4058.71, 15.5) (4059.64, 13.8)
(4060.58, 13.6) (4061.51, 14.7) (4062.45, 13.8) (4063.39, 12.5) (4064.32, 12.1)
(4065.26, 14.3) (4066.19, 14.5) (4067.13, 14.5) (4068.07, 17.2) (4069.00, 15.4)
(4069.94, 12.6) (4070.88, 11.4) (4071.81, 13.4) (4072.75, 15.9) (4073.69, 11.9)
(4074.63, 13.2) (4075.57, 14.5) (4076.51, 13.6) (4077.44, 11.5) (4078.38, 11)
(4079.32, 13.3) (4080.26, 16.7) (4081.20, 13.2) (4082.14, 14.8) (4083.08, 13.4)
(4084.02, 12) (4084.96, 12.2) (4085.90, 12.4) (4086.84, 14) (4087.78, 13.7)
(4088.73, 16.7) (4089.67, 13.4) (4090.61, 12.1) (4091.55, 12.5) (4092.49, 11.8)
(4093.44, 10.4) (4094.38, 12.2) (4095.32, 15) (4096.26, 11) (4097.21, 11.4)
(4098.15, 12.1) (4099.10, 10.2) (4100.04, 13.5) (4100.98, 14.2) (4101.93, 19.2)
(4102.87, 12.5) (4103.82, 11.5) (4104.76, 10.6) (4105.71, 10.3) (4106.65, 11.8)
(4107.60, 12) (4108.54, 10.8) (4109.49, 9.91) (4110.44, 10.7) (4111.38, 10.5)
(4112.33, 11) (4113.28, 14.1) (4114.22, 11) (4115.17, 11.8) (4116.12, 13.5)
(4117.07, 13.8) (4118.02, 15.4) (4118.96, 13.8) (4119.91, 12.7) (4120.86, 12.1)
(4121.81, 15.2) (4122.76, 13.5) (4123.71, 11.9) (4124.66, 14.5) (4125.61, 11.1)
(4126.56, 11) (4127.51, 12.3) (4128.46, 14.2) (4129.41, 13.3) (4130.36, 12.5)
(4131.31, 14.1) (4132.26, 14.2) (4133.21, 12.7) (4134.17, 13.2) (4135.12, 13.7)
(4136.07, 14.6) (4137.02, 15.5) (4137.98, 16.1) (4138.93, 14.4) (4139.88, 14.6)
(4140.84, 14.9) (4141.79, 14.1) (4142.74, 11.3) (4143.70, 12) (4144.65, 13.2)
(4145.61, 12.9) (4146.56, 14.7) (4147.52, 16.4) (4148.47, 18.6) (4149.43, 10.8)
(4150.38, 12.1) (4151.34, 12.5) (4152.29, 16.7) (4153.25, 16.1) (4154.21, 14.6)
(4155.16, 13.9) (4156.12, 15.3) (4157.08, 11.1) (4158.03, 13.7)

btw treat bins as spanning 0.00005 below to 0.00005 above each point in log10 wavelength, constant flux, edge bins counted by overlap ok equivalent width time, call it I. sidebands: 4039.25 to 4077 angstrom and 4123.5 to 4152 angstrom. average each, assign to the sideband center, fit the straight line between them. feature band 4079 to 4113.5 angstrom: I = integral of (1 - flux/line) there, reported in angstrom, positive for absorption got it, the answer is 2.9 angstrom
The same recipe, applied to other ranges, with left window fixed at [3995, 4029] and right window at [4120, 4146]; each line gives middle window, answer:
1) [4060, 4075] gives -0.2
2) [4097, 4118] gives 2.1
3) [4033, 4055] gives -0.3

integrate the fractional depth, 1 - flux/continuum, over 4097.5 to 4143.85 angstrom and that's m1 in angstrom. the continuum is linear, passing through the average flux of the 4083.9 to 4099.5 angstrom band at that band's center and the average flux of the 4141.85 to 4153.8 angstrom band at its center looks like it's 1.2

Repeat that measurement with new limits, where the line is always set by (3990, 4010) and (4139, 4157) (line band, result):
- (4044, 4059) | 0.32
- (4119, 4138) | 0.99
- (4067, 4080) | 0.54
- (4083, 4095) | 1.09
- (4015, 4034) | 0.69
